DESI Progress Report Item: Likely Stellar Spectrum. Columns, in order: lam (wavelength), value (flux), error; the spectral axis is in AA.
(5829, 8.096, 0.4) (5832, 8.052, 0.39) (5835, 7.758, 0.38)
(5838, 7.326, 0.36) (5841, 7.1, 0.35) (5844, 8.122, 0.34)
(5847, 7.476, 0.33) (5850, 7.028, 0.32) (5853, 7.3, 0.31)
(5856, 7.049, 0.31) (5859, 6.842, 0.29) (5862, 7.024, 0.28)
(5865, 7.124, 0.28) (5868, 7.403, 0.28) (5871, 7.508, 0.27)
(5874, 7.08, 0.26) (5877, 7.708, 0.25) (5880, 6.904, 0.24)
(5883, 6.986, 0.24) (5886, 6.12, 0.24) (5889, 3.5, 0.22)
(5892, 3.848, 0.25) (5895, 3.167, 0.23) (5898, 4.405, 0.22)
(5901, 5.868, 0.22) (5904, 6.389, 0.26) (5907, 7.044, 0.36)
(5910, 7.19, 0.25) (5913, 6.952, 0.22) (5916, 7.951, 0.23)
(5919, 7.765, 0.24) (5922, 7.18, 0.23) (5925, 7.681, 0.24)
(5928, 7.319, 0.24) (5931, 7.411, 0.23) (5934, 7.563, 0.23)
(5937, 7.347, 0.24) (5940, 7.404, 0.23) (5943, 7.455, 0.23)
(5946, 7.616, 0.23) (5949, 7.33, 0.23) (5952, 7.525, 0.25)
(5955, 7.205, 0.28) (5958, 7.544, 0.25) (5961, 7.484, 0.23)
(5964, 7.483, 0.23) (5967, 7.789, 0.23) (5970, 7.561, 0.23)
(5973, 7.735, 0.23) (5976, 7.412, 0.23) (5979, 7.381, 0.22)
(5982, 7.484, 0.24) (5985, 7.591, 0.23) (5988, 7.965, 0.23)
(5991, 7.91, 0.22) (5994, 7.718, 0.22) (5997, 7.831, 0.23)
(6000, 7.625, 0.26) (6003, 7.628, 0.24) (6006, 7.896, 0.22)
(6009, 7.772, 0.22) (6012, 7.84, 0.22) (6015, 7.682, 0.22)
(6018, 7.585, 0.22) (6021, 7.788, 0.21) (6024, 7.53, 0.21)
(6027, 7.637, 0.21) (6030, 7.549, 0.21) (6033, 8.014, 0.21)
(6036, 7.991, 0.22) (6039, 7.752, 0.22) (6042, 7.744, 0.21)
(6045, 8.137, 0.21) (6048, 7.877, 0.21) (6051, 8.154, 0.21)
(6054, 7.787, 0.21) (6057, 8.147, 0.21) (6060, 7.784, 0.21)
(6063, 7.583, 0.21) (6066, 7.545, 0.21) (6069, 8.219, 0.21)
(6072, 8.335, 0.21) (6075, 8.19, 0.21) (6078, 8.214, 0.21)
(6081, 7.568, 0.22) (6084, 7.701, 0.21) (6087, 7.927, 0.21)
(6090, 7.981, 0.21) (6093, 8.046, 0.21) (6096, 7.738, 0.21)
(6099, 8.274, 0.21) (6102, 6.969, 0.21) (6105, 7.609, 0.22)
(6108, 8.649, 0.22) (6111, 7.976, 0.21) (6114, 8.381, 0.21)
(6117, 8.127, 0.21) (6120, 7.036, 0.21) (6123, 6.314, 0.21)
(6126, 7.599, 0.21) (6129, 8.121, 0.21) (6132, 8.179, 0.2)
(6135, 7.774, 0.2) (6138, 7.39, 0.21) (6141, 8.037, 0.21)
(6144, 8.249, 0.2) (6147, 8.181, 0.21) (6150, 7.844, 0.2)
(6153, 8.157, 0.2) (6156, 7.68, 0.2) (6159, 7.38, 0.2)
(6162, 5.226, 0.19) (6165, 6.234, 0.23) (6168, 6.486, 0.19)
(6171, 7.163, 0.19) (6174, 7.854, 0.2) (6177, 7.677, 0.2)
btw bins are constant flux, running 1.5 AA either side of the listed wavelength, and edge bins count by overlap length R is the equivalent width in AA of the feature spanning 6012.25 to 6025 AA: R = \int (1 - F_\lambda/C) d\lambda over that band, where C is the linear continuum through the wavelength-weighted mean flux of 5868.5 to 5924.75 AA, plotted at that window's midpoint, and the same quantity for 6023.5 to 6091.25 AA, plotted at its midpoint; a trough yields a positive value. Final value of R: -0.3 AA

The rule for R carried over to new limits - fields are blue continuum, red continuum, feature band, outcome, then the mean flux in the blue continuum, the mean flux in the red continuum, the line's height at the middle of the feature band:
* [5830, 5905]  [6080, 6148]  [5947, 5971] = -1.46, 6.61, 7.82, 7.06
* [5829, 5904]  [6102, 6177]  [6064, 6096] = -2.60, 6.64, 7.56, 7.36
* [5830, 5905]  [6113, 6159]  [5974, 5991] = -1.16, 6.61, 7.78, 7.12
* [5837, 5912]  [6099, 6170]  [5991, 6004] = -1.31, 6.54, 7.56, 7.02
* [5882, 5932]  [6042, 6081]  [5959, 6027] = -4.31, 6.26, 7.97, 7.21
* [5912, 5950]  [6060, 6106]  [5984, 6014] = -0.53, 7.47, 7.86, 7.64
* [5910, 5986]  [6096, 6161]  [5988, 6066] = -1.88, 7.48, 7.78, 7.61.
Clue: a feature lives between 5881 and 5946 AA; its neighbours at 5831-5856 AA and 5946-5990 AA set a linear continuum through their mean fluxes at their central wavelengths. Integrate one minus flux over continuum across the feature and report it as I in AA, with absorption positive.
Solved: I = 8.5 AA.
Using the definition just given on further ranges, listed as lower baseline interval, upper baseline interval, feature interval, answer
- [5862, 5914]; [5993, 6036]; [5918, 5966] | -4.24 AA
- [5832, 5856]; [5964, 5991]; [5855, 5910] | 9.27 AA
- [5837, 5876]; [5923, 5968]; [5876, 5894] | 3.95 AA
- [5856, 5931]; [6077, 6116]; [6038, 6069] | -0.95 AA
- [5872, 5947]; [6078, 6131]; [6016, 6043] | -1.44 AA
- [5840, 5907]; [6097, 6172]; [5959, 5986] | -2.62 AA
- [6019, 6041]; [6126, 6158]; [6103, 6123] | 0.18 AA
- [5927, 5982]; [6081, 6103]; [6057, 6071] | -0.18 AA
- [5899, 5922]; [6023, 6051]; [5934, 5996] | -1.75 AA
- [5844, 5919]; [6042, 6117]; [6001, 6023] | -0.77 AA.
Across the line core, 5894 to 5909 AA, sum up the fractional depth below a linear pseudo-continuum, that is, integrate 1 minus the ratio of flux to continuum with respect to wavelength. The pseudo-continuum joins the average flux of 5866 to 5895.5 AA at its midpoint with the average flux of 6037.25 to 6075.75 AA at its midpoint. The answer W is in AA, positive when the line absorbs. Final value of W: 2.0 AA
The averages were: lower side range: 6.14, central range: 5.51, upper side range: 7.94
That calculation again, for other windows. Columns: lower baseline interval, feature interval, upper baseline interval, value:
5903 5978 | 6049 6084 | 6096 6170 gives -1.96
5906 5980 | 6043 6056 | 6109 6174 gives -0.86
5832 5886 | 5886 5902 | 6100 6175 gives 6.61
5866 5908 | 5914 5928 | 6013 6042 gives -2.55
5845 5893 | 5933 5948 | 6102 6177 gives -1.13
